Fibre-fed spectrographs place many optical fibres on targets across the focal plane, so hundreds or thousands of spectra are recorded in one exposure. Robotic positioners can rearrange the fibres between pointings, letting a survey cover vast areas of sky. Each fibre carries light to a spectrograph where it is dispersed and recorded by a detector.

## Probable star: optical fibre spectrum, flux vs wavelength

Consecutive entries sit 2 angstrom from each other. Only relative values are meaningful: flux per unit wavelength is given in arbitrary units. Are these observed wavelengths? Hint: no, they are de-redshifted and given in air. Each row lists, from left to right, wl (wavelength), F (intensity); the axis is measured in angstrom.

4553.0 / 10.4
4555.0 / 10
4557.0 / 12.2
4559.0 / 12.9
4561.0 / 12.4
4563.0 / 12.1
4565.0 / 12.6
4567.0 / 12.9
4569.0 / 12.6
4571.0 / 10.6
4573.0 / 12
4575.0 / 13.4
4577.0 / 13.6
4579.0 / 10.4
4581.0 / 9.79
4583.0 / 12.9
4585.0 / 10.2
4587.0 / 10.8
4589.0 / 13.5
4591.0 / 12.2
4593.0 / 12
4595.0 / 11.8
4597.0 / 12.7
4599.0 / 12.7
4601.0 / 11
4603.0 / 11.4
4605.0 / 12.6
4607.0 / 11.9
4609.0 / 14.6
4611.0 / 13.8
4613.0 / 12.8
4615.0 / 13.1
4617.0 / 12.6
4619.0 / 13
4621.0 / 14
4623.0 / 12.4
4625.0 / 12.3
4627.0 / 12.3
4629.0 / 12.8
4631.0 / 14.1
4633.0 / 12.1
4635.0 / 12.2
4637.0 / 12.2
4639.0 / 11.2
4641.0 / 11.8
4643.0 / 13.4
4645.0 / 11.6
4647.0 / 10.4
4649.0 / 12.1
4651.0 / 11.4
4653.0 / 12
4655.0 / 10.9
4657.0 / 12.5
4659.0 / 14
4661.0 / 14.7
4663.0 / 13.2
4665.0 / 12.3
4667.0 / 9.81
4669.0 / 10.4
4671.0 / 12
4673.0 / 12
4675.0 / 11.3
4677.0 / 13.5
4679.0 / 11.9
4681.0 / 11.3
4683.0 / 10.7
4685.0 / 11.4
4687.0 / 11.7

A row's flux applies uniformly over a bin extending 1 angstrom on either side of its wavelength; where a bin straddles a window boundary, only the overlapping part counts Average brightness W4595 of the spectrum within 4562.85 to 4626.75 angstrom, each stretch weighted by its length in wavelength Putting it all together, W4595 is 12.3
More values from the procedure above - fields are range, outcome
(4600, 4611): 12.4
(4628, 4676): 12.1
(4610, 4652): 12.5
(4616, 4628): 12.8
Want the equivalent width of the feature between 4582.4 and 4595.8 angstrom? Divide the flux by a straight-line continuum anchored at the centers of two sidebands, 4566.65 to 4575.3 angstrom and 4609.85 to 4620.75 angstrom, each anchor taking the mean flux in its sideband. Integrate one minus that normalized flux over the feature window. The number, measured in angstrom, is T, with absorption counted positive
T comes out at 0.7 angstrom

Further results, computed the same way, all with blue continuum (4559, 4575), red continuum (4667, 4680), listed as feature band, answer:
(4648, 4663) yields -1.0 angstrom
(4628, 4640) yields -0.5 angstrom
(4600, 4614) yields -0.6 angstrom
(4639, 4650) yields 0.1 angstrom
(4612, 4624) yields -1.0 angstrom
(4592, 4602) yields 0.1 angstrom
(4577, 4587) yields 0.9 angstrom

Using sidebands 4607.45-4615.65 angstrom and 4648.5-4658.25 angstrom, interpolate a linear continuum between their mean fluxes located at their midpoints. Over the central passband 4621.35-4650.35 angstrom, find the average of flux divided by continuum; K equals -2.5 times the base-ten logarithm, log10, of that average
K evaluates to 0.02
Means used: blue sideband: 13.5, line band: 12.2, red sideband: 11.8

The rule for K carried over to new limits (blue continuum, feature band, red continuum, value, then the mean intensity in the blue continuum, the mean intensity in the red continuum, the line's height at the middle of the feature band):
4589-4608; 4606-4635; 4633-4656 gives -0.09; 12.1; 11.8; 11.9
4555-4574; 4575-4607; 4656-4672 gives 0.03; 12.1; 12.4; 12.2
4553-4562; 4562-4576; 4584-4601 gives -0.05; 11.7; 11.9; 11.8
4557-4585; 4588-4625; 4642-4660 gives -0.05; 12.1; 12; 12.1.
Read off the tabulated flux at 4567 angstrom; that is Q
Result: 12.9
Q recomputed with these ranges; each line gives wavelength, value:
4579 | 10.4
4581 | 9.79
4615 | 13.1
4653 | 12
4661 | 14.7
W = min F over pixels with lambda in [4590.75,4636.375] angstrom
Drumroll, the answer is 11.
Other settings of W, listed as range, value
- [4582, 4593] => 10.2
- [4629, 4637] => 12.1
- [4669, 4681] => 10.4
